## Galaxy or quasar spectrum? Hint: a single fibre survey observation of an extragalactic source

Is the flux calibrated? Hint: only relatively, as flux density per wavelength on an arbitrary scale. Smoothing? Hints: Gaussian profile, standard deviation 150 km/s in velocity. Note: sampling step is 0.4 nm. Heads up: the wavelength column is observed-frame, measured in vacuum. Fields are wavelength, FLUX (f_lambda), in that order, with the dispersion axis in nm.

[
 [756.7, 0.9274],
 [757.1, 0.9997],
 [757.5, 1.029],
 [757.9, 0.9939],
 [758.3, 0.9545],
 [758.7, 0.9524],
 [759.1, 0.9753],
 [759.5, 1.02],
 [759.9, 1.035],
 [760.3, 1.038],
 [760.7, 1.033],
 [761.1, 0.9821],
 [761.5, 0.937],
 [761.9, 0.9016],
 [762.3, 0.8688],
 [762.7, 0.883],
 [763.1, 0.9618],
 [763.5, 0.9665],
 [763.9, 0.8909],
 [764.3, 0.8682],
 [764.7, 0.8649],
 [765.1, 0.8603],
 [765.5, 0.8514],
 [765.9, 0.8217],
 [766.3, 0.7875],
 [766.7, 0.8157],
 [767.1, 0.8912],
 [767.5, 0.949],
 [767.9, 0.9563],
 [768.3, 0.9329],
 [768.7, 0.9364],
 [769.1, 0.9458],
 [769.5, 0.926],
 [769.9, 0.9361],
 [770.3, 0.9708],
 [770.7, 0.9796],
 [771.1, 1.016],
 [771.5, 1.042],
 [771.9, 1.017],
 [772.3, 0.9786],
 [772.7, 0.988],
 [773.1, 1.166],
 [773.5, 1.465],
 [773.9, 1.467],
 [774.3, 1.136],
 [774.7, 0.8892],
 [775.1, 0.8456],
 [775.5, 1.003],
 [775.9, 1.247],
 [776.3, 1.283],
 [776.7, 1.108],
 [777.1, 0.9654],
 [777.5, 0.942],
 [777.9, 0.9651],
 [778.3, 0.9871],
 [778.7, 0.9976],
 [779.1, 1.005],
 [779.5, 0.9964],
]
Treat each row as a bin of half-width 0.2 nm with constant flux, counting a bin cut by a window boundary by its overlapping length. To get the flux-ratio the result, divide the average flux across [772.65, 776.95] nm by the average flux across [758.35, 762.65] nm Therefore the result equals 1.2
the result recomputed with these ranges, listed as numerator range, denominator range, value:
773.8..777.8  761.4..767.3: 1.23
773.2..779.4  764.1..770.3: 1.22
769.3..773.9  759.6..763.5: 1.10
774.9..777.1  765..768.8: 1.23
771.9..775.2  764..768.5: 1.28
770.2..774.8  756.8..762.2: 1.12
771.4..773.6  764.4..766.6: 1.31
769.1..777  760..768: 1.18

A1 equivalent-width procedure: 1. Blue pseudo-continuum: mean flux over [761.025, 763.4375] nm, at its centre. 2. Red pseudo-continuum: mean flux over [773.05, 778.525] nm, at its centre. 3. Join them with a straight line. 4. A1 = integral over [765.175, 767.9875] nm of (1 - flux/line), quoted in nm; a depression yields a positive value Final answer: 0.33 nm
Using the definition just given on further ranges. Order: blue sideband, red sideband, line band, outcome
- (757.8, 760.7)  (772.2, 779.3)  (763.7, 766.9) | 0.57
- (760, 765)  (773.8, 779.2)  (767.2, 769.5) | 0.10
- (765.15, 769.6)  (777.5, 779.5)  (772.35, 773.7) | -0.35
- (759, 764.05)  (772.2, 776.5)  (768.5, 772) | 0.35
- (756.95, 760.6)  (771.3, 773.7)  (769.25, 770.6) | 0.18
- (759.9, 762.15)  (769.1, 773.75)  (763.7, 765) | 0.17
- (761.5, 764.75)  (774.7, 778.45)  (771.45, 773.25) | -0.08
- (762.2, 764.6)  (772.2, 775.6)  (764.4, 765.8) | 0.12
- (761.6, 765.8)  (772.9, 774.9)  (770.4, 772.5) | 0.26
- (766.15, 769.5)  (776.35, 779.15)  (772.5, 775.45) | -0.49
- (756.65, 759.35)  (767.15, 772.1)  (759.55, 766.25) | 0.36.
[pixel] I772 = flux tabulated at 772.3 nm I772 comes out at 0.9786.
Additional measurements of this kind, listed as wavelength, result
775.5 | 1.003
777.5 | 0.942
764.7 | 0.8649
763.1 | 0.9618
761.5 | 0.937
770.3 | 0.9708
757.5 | 1.029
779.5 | 0.9964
